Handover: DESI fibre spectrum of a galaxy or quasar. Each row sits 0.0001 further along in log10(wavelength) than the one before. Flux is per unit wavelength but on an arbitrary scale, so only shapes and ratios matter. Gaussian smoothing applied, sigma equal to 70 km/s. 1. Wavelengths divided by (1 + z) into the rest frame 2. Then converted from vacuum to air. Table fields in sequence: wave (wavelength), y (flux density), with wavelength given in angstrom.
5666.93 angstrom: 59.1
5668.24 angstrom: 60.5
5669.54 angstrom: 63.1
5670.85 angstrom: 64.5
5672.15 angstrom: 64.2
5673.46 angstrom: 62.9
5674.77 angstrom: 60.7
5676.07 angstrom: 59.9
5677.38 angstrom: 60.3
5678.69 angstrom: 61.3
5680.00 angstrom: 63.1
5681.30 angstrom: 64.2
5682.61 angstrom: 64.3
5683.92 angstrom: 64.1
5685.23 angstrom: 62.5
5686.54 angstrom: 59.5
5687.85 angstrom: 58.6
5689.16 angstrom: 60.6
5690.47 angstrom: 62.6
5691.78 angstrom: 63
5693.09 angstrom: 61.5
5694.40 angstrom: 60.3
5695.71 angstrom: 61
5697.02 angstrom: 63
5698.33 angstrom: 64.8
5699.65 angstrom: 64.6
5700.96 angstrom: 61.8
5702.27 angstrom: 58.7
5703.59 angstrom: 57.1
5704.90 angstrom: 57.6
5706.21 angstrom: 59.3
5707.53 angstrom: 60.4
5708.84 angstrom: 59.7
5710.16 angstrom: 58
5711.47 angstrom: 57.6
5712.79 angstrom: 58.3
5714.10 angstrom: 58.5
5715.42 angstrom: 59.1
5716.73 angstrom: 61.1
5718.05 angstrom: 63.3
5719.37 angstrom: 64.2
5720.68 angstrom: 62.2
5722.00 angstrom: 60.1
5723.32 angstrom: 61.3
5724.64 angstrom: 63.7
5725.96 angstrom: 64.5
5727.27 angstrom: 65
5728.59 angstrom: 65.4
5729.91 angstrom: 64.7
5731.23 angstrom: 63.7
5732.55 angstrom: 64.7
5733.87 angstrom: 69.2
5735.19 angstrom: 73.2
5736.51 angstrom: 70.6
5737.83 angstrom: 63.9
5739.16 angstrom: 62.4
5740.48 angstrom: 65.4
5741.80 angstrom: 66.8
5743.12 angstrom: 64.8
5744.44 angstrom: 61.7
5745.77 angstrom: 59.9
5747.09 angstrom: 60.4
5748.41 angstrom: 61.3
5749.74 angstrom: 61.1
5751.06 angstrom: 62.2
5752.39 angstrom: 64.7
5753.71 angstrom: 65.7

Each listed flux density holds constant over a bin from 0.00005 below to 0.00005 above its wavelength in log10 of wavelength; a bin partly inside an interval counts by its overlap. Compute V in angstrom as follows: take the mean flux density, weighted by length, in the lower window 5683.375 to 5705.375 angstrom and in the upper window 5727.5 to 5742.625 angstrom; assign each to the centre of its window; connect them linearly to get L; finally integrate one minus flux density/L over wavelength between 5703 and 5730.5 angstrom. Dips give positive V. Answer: 1.3 angstrom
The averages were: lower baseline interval 61.3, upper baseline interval 66.3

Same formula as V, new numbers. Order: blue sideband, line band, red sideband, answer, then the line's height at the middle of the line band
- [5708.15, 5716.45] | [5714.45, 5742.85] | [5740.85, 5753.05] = -1.8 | 60.6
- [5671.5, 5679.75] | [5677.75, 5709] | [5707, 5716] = -0.6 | 60.2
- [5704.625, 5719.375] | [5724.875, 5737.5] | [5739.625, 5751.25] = -1.1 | 61.4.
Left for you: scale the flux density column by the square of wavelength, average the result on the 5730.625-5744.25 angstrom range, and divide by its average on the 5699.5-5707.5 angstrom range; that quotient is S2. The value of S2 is 1.1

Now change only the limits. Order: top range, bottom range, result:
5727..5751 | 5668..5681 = 1.06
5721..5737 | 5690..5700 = 1.06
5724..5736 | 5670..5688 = 1.08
